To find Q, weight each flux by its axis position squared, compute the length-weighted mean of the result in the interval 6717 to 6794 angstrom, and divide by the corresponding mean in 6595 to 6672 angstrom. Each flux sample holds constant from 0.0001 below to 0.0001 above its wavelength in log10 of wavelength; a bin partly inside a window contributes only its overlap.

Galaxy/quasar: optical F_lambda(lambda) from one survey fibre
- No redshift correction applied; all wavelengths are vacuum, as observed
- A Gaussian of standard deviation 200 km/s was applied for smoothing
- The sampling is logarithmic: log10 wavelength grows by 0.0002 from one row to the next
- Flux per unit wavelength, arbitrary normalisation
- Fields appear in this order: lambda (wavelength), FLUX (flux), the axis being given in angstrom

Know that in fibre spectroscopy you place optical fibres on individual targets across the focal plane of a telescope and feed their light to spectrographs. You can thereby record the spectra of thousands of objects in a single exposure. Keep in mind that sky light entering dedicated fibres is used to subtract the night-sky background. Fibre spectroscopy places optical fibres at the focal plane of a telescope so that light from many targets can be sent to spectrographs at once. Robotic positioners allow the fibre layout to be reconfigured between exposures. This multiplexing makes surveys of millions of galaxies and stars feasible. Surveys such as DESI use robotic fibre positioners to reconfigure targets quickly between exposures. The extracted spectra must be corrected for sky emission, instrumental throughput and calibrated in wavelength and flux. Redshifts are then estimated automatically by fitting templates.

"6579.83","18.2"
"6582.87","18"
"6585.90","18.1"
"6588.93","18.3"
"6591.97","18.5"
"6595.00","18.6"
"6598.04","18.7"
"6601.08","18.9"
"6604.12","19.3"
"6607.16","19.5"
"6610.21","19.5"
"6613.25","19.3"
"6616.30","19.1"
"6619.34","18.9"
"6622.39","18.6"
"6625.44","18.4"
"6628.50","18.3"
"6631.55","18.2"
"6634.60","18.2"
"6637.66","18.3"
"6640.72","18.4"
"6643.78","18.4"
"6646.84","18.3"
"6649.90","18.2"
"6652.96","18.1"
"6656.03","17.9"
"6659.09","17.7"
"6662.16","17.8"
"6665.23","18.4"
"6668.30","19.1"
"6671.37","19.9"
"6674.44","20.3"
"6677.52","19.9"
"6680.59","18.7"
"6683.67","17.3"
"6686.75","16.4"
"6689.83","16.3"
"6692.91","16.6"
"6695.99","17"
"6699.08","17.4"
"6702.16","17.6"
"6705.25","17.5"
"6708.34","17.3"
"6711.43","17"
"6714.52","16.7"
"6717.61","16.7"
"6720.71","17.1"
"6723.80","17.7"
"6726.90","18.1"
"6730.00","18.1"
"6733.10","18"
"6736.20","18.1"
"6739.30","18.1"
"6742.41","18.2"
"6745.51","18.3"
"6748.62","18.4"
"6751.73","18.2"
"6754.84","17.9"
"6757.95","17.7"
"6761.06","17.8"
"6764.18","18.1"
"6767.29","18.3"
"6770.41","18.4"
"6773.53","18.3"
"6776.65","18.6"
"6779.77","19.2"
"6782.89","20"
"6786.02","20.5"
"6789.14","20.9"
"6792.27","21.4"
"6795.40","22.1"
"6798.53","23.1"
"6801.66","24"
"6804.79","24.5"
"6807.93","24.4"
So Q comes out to 1.0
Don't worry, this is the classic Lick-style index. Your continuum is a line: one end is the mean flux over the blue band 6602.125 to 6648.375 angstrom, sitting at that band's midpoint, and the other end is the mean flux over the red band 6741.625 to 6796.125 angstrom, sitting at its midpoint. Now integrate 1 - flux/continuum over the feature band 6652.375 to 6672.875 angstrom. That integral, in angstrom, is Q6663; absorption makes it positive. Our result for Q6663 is 0.4 angstrom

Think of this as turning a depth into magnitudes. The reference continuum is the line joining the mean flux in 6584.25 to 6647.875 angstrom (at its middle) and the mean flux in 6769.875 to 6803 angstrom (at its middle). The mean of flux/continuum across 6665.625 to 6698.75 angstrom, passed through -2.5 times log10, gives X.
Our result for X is 0.07 mag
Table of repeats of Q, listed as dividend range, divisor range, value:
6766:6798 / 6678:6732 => 1.17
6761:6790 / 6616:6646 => 1.08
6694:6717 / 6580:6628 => 0.94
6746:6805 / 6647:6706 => 1.13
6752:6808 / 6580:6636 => 1.14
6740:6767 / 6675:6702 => 1.05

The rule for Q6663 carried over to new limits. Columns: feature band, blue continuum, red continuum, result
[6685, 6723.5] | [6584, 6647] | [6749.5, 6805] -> 4.6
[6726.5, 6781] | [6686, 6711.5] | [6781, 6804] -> 4.4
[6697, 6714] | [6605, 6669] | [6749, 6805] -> 1.6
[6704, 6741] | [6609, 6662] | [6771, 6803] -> 4.1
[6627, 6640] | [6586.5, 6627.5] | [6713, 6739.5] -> 0.2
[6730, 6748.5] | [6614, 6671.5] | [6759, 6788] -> 0.5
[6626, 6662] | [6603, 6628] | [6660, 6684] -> 1.6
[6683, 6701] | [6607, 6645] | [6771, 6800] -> 2.4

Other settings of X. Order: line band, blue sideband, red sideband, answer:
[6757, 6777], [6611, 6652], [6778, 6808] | 0.17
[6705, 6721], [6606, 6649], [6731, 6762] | 0.08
